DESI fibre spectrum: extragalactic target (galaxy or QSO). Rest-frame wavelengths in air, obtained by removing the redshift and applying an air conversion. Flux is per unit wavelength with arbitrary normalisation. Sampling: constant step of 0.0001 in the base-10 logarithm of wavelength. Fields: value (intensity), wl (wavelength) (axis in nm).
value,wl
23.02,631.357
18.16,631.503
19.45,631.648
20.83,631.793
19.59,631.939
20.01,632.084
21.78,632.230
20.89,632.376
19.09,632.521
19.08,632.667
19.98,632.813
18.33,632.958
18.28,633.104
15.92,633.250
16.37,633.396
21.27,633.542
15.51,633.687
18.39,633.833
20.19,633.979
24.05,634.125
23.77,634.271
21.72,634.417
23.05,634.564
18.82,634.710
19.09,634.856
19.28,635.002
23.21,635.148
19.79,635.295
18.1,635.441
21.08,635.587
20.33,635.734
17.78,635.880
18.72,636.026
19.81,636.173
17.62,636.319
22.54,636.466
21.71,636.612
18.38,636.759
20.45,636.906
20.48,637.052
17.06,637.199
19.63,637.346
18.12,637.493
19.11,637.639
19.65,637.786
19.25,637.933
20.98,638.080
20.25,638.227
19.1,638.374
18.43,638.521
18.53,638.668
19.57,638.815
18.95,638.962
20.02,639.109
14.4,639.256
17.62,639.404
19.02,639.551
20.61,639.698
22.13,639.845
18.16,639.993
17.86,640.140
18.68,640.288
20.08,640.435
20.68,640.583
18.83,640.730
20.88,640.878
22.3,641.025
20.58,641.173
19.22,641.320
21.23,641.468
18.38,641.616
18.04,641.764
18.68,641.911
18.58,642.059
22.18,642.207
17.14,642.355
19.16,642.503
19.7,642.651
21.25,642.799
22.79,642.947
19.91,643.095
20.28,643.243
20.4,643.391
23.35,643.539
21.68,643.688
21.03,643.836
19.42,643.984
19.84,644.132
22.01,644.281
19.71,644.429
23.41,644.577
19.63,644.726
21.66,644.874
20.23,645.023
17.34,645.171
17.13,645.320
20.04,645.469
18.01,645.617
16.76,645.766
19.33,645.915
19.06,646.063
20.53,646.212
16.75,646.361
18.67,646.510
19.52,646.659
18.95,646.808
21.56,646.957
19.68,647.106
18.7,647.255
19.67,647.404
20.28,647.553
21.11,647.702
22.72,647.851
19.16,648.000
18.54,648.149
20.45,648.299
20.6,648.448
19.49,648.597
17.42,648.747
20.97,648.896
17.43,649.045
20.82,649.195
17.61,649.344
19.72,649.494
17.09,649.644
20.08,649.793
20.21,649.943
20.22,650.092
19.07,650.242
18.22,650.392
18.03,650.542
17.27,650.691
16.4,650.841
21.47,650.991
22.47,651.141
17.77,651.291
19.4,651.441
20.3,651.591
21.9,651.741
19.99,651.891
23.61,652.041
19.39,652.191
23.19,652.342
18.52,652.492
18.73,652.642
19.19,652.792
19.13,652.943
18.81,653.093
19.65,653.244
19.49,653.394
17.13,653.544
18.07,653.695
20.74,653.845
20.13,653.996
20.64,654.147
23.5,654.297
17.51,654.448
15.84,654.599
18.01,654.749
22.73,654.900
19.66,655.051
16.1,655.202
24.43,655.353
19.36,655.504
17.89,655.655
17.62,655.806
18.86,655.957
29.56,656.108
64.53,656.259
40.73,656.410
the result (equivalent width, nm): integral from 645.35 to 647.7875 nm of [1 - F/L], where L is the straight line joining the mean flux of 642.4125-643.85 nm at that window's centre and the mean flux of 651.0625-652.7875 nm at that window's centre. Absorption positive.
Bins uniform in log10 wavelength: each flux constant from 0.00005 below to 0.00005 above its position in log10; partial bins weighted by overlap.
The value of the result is 0.17 nm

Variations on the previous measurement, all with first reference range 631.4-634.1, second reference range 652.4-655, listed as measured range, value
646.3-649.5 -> -0.044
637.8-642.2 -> -0.036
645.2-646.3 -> 0.037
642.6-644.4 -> -0.159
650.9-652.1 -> -0.091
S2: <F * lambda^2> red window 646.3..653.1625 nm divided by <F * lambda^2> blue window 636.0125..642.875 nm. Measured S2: 1.0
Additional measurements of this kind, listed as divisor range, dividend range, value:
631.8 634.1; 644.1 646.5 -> 1.06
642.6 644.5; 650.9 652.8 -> 1.01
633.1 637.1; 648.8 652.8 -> 1.04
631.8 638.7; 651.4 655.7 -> 1.06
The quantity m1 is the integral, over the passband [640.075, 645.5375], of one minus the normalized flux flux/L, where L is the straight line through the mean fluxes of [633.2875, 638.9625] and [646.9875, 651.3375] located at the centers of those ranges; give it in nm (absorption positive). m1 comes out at -0.14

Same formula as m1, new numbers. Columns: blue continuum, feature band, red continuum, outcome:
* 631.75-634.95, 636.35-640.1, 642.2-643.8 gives 0.17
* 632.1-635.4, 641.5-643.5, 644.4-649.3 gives -0.02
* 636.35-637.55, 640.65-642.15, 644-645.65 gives 0.01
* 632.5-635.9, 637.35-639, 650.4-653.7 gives 0.03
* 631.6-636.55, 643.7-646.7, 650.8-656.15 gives 0.05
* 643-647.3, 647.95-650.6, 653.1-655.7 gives 0.07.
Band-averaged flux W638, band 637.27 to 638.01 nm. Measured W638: 19.2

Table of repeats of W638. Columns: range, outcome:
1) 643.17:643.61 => 21.3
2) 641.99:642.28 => 20.4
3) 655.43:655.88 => 18.3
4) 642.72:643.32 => 21.1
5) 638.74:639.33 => 18.2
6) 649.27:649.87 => 18.6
